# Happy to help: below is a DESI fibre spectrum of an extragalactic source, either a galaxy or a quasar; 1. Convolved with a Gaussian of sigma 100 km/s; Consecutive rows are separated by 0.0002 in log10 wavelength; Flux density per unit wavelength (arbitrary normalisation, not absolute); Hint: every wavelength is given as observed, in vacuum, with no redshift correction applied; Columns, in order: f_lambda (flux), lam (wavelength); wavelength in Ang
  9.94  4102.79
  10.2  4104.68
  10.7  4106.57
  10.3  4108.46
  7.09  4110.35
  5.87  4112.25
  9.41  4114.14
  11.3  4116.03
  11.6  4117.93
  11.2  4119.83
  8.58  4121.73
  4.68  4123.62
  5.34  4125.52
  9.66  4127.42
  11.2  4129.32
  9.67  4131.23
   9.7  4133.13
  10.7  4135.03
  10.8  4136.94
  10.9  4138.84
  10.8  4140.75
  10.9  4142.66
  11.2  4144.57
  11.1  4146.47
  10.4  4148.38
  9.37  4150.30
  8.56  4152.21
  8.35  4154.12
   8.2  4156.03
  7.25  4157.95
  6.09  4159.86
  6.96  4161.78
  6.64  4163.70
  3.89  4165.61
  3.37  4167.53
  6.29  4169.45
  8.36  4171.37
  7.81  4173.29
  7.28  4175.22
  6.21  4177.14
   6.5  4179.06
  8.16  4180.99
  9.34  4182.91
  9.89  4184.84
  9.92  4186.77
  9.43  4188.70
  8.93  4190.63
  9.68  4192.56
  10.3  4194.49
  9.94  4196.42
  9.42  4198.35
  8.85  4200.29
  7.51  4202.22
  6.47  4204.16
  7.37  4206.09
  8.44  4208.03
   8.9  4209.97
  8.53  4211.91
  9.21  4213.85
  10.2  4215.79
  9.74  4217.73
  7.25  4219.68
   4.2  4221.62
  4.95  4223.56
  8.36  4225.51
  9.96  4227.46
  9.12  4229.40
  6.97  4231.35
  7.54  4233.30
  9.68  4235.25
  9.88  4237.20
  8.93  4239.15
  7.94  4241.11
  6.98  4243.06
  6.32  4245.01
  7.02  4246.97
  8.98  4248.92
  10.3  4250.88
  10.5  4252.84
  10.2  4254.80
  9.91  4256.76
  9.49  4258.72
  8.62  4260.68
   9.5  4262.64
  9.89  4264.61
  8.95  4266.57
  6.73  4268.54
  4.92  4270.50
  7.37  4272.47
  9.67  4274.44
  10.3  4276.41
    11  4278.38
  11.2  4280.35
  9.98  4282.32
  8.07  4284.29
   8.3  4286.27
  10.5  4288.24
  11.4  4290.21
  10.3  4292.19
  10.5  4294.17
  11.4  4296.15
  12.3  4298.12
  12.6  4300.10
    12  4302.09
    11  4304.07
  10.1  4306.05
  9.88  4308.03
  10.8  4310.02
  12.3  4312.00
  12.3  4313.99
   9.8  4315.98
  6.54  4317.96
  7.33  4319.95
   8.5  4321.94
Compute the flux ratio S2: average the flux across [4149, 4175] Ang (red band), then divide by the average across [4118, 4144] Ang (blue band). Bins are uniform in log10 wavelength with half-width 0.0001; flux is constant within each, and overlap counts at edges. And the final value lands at 0.73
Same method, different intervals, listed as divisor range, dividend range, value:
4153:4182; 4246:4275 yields 1.30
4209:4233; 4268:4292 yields 1.14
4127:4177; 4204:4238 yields 0.95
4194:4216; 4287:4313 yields 1.28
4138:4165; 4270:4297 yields 1.08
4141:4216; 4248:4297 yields 1.14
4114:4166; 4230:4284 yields 0.97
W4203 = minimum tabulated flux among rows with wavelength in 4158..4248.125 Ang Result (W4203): 3.37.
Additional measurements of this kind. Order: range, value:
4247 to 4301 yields 4.92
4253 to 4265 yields 8.62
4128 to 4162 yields 6.09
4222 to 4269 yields 4.95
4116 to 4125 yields 4.68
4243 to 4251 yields 6.32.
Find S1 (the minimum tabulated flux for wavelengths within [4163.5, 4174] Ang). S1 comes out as 3.37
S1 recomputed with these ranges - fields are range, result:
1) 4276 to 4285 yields 8.07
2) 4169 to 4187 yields 6.21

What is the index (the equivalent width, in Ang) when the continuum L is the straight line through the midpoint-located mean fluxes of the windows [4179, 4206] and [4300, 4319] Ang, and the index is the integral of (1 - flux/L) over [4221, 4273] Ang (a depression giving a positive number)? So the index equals 7.6 Ang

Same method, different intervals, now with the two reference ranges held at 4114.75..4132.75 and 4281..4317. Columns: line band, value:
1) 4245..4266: 2.23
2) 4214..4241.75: 5.26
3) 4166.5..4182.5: 4.74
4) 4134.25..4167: 2.12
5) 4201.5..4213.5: 2.44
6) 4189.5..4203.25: 0.91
